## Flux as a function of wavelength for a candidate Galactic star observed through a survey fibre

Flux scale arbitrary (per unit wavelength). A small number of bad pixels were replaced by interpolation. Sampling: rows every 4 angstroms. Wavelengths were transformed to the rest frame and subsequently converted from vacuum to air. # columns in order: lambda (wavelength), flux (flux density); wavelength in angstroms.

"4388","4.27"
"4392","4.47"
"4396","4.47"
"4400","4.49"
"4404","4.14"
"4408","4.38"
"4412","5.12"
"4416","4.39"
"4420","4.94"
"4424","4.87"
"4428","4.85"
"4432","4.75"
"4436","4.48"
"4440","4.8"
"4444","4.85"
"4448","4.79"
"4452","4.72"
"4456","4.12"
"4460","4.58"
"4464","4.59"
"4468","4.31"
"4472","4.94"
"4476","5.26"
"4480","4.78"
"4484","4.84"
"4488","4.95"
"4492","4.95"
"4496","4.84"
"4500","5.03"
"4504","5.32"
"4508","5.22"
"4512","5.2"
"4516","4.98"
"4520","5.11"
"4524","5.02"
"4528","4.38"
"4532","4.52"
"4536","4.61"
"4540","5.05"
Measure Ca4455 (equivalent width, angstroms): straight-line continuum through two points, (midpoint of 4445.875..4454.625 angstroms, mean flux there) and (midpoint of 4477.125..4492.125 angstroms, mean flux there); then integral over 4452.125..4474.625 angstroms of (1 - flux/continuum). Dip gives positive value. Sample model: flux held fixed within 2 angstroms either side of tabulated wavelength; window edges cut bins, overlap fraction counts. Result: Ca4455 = 1.1 angstroms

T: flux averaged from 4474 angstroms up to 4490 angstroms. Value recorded 4.96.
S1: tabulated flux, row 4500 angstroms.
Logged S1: 5.03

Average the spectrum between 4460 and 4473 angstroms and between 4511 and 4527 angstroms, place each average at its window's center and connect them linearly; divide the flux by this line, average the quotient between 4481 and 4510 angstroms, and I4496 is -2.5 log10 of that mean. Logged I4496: -0.04 mag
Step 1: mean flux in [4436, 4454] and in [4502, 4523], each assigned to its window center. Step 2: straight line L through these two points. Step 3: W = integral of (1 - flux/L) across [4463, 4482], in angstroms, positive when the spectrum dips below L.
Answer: 0.5 angstroms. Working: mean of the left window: 4.76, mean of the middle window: 4.79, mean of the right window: 5.16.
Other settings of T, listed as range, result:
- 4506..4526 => 5.11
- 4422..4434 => 4.82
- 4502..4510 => 5.27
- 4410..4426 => 4.83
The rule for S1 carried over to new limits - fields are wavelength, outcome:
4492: 4.95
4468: 4.31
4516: 4.98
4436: 4.48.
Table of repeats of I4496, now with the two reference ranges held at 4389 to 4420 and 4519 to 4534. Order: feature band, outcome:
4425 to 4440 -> -0.036 mag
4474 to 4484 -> -0.075 mag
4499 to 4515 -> -0.108 mag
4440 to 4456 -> -0.026 mag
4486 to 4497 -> -0.056 mag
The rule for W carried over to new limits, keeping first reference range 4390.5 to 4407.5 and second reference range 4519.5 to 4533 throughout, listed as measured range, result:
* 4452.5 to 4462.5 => 0.29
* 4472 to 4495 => -1.65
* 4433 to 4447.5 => -0.71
